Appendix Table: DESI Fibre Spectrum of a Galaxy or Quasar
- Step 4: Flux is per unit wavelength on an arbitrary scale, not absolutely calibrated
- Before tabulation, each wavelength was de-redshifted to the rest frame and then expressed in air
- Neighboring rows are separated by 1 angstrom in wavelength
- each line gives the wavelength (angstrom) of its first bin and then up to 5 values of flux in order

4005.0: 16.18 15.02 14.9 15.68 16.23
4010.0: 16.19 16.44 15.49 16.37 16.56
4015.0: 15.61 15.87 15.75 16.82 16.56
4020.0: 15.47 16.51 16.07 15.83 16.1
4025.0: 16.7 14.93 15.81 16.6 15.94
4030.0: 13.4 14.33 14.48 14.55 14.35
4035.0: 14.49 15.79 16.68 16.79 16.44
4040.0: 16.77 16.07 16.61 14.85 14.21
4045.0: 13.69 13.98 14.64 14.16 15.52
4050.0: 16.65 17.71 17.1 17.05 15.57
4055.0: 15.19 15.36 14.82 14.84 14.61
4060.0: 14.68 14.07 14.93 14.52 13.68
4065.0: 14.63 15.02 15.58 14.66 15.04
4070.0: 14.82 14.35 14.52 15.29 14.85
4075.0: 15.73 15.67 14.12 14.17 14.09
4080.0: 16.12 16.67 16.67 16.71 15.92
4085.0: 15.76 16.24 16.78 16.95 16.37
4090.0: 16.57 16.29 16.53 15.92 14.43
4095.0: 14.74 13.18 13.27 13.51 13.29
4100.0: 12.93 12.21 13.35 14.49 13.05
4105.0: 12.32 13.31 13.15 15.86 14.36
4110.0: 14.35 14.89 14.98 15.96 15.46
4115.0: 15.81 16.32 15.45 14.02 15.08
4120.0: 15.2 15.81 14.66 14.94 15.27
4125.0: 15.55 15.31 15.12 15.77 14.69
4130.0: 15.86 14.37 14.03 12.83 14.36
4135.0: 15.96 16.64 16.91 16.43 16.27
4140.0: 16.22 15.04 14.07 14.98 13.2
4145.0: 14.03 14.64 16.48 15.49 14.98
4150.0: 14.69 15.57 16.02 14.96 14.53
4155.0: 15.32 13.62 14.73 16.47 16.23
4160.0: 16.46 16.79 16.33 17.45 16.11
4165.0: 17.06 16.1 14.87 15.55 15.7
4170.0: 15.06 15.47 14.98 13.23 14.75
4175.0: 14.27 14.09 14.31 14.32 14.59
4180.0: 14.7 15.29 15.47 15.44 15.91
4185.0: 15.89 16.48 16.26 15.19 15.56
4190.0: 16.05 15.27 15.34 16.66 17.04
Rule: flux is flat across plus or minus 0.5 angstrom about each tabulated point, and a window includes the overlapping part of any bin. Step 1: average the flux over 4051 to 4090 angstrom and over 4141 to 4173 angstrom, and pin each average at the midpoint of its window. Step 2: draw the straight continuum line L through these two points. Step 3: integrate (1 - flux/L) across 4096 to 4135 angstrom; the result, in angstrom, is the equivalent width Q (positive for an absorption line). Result 2.2 angstrom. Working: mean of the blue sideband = 15.4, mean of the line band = 14.5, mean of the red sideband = 15.4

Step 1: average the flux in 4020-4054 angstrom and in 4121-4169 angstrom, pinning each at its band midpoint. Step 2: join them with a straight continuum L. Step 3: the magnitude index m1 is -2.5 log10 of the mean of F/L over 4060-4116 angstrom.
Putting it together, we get 0.04 mag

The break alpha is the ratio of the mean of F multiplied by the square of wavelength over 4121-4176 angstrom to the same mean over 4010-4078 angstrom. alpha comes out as 1.05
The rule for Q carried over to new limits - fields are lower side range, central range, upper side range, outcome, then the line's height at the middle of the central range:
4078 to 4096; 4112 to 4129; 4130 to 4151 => 0.09 angstrom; 15.4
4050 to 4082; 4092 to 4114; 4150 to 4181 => 1.68 angstrom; 15.2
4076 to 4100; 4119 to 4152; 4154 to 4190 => 0.47 angstrom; 15.4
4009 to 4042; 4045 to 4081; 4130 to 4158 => 1.18 angstrom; 15.6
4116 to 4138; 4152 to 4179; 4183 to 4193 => 0.41 angstrom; 15.6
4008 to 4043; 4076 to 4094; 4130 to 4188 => -0.40 angstrom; 15.6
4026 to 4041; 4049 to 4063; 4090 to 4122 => -0.34 angstrom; 15.2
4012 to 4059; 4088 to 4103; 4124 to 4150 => 0.78 angstrom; 15.4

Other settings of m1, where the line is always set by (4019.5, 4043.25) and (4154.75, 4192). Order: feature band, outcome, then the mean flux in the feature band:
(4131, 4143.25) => 0.02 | 15.3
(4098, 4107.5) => 0.18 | 13.1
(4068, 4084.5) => 0.02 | 15.3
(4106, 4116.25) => 0.04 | 15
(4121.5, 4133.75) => 0.05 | 14.9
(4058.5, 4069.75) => 0.07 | 14.7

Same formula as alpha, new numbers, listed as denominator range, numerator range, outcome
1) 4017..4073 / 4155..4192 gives 1.07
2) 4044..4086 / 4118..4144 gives 1.03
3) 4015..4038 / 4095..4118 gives 0.94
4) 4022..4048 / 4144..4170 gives 1.08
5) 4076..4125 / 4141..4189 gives 1.05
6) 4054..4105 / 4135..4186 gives 1.07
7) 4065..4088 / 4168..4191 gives 1.03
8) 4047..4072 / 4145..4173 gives 1.08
